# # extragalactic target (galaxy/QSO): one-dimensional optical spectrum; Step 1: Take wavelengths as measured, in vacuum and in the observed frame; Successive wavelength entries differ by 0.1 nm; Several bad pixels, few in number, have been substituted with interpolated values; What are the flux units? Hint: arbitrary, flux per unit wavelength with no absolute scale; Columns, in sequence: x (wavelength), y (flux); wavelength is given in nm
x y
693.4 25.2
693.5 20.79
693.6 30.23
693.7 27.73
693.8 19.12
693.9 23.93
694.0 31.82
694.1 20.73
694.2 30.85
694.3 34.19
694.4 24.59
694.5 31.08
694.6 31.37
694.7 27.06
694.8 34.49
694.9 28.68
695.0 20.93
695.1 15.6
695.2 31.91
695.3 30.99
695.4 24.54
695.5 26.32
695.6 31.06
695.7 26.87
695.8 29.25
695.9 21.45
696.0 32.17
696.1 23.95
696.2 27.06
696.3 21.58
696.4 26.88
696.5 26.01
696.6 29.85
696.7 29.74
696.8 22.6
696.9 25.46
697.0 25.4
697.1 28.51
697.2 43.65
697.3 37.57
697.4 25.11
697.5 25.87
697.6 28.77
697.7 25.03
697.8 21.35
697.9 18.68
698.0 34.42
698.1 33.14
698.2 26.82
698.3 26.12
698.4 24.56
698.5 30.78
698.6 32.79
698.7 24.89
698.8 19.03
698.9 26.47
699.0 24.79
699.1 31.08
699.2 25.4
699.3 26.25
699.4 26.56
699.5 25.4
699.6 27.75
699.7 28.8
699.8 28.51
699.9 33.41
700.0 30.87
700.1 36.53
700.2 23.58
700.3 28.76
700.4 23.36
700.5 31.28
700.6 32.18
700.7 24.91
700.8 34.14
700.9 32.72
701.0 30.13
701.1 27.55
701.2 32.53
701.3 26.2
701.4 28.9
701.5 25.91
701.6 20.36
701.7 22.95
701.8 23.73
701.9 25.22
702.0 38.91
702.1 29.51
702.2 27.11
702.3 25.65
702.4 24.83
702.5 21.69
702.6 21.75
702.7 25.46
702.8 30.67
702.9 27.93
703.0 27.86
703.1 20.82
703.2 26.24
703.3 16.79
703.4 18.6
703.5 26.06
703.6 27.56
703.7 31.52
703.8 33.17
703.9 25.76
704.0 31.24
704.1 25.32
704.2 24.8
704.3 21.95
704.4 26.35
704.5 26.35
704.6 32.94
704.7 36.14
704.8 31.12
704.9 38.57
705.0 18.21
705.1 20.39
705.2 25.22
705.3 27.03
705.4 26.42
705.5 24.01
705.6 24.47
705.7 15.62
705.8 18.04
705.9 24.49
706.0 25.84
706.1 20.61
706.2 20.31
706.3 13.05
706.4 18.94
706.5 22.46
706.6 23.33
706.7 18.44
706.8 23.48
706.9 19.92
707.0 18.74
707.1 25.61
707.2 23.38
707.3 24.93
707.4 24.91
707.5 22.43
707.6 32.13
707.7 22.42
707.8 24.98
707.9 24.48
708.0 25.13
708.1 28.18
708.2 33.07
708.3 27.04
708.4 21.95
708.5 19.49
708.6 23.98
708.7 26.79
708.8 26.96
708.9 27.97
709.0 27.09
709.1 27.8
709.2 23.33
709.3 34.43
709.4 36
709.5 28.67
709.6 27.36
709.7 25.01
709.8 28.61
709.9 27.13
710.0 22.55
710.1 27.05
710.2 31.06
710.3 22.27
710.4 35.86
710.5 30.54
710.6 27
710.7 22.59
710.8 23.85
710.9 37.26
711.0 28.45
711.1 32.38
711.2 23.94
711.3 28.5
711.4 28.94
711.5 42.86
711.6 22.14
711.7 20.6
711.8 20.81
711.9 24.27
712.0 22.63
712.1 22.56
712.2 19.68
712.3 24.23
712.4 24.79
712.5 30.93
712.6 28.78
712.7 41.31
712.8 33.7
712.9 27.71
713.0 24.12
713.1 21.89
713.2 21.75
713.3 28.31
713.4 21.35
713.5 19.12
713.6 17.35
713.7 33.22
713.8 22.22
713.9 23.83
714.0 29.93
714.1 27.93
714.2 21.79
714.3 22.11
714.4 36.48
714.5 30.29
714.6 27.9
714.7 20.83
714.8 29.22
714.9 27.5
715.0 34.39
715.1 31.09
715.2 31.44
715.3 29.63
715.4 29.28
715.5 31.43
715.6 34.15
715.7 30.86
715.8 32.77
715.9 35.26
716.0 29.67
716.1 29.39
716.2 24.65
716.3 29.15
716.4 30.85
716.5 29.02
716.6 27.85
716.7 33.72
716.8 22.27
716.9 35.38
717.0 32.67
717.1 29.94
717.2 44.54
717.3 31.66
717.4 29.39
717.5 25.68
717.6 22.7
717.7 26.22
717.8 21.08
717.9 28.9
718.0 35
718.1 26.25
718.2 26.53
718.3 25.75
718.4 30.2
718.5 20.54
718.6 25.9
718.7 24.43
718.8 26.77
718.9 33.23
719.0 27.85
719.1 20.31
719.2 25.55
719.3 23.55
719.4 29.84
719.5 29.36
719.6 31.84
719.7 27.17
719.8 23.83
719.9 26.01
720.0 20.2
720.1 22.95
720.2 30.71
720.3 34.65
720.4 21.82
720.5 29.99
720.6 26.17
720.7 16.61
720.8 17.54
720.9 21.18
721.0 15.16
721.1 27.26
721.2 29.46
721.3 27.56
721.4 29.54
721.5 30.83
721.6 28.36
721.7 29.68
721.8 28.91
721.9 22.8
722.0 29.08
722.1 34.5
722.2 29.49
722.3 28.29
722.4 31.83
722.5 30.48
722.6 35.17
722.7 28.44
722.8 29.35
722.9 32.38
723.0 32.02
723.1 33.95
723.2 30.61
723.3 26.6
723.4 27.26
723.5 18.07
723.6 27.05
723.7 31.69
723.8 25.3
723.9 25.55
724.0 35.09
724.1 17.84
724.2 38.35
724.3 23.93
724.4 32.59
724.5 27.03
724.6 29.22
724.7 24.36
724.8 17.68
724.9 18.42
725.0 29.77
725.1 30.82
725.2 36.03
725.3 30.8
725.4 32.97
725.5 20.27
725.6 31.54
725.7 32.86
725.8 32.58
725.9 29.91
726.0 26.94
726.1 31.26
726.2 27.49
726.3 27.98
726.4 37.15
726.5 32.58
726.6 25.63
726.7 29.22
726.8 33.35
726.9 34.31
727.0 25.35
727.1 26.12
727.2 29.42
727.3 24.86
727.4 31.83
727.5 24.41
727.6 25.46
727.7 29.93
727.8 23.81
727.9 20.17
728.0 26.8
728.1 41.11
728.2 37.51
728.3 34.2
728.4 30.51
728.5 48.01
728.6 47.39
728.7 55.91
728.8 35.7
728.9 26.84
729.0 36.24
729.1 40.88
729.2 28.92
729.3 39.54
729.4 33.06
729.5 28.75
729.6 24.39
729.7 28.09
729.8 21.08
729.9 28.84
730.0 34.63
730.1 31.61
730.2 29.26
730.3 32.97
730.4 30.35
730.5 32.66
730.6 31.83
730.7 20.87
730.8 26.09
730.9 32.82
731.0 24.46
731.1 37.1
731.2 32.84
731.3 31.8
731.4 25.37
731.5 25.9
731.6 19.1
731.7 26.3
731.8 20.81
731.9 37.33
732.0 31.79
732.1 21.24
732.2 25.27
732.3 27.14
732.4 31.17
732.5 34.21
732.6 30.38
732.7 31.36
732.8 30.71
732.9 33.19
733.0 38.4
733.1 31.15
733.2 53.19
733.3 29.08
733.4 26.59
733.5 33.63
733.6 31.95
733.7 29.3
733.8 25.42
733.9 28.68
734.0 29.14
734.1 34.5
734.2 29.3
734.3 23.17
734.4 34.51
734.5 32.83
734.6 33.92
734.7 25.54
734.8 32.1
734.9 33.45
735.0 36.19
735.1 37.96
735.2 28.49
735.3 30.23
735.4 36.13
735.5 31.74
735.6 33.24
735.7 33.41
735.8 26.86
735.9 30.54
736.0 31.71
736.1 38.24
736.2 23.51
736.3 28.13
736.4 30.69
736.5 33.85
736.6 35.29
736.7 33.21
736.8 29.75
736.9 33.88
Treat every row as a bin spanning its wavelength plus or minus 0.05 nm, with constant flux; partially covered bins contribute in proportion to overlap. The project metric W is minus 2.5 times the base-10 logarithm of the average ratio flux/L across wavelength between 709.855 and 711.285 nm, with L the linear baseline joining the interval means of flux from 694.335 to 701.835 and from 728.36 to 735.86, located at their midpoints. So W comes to 0.04 mag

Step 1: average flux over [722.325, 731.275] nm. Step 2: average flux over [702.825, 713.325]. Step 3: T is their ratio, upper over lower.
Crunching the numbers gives 1.2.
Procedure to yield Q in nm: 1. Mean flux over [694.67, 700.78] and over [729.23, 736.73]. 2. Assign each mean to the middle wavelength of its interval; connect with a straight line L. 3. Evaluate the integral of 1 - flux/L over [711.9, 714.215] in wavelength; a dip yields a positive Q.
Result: 0.264 nm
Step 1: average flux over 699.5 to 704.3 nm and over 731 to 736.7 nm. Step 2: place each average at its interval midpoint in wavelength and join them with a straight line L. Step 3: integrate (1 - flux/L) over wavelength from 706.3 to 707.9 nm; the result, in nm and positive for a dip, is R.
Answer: 0.29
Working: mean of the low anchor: 27.4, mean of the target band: 22.8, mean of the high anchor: 30.9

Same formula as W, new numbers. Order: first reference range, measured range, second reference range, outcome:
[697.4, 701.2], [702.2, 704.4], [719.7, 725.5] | 0.094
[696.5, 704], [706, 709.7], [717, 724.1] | 0.116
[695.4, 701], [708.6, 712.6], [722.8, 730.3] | 0.064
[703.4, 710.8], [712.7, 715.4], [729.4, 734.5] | -0.008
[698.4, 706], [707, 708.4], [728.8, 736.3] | 0.080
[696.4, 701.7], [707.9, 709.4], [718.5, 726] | 0.038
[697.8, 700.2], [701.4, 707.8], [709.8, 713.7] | 0.100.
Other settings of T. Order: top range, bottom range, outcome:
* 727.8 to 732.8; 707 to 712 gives 1.16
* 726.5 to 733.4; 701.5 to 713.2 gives 1.20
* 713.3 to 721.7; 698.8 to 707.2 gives 1.06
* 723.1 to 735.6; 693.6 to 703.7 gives 1.11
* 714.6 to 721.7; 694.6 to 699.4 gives 1.02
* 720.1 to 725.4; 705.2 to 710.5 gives 1.11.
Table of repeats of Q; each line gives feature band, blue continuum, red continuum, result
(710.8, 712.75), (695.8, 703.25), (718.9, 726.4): 0.01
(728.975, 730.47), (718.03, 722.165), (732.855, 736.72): -0.06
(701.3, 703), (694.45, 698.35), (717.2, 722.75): 0.07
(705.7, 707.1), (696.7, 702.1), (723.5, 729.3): 0.40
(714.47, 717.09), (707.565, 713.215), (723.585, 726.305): -0.23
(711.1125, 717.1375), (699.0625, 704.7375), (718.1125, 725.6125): -0.10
